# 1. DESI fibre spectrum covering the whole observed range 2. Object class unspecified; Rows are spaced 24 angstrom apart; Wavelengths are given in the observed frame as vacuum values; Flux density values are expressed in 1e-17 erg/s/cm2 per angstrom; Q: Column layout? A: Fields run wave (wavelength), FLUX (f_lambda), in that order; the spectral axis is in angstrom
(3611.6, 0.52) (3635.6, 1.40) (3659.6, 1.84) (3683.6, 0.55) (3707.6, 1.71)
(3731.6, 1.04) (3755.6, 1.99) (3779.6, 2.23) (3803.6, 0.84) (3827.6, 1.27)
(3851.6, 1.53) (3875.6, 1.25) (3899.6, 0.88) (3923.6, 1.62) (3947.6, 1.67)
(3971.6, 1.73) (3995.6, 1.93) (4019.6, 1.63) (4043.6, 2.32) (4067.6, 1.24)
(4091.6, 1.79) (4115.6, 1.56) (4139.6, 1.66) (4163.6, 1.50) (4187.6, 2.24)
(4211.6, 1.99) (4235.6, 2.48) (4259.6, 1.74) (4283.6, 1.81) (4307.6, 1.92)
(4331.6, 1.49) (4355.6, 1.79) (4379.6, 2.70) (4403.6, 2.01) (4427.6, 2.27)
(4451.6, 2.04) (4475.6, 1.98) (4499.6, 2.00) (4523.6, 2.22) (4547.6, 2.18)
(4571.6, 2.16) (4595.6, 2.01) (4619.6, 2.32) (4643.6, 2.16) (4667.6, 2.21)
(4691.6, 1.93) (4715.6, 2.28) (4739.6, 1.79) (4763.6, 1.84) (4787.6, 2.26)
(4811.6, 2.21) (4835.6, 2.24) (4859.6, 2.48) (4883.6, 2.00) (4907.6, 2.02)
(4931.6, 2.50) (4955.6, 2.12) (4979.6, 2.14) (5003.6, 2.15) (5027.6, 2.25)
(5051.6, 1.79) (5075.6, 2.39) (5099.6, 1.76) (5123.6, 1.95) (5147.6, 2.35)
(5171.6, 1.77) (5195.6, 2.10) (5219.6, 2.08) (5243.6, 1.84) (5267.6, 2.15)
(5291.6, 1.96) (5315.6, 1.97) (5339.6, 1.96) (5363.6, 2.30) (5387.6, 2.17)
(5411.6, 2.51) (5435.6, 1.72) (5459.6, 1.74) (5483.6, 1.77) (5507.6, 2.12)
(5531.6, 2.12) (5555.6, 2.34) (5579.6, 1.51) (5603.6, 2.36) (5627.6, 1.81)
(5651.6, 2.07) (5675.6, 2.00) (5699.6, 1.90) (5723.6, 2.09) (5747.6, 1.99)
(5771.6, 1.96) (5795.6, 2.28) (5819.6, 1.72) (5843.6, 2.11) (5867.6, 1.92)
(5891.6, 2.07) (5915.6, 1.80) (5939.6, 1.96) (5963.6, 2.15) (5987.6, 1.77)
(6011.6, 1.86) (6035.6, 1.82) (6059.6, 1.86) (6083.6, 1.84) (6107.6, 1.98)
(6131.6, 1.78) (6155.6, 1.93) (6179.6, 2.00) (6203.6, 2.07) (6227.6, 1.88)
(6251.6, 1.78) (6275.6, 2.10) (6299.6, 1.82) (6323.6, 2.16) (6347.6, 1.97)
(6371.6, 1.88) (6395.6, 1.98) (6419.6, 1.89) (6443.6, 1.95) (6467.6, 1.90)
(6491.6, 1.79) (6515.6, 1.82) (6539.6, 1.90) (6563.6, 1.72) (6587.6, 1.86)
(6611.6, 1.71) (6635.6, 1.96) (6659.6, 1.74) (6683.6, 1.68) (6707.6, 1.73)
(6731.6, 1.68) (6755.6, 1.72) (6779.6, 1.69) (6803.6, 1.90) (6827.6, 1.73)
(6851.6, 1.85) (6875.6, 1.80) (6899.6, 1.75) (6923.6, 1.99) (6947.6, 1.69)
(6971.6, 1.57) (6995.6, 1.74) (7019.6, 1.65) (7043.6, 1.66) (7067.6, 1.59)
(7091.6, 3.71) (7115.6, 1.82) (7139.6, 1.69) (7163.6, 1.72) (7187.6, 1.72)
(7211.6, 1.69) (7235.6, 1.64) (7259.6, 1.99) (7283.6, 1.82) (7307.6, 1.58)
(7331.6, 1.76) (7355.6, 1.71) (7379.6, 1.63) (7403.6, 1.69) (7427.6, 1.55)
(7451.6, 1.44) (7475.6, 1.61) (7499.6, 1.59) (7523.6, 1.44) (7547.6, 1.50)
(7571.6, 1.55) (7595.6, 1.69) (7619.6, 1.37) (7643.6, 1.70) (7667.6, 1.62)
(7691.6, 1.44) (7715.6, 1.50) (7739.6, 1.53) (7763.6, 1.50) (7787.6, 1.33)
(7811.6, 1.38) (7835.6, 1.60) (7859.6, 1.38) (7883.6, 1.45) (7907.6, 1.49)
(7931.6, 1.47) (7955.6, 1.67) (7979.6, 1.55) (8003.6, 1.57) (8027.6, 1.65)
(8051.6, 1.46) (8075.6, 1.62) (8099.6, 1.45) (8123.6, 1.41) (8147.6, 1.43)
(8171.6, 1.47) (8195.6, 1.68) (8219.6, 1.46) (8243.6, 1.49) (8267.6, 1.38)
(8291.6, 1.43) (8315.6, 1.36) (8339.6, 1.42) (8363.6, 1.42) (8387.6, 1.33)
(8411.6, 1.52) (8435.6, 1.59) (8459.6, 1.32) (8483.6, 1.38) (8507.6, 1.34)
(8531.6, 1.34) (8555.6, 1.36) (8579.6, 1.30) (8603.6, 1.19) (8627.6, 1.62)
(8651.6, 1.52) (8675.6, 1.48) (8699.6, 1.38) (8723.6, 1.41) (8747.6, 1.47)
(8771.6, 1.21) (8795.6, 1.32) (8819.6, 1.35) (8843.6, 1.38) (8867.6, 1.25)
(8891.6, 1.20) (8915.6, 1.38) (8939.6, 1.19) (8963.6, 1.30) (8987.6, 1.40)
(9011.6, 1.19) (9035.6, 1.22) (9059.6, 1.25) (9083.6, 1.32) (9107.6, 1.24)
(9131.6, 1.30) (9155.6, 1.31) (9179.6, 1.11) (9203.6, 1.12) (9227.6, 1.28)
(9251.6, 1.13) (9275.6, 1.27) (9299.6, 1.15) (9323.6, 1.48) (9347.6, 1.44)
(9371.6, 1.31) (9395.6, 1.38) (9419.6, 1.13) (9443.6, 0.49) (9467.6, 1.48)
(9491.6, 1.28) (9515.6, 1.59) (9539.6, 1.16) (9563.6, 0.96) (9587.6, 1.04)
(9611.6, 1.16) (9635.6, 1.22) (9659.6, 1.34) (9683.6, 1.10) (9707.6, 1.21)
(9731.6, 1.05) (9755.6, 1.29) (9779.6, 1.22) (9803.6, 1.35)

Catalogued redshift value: 0.082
